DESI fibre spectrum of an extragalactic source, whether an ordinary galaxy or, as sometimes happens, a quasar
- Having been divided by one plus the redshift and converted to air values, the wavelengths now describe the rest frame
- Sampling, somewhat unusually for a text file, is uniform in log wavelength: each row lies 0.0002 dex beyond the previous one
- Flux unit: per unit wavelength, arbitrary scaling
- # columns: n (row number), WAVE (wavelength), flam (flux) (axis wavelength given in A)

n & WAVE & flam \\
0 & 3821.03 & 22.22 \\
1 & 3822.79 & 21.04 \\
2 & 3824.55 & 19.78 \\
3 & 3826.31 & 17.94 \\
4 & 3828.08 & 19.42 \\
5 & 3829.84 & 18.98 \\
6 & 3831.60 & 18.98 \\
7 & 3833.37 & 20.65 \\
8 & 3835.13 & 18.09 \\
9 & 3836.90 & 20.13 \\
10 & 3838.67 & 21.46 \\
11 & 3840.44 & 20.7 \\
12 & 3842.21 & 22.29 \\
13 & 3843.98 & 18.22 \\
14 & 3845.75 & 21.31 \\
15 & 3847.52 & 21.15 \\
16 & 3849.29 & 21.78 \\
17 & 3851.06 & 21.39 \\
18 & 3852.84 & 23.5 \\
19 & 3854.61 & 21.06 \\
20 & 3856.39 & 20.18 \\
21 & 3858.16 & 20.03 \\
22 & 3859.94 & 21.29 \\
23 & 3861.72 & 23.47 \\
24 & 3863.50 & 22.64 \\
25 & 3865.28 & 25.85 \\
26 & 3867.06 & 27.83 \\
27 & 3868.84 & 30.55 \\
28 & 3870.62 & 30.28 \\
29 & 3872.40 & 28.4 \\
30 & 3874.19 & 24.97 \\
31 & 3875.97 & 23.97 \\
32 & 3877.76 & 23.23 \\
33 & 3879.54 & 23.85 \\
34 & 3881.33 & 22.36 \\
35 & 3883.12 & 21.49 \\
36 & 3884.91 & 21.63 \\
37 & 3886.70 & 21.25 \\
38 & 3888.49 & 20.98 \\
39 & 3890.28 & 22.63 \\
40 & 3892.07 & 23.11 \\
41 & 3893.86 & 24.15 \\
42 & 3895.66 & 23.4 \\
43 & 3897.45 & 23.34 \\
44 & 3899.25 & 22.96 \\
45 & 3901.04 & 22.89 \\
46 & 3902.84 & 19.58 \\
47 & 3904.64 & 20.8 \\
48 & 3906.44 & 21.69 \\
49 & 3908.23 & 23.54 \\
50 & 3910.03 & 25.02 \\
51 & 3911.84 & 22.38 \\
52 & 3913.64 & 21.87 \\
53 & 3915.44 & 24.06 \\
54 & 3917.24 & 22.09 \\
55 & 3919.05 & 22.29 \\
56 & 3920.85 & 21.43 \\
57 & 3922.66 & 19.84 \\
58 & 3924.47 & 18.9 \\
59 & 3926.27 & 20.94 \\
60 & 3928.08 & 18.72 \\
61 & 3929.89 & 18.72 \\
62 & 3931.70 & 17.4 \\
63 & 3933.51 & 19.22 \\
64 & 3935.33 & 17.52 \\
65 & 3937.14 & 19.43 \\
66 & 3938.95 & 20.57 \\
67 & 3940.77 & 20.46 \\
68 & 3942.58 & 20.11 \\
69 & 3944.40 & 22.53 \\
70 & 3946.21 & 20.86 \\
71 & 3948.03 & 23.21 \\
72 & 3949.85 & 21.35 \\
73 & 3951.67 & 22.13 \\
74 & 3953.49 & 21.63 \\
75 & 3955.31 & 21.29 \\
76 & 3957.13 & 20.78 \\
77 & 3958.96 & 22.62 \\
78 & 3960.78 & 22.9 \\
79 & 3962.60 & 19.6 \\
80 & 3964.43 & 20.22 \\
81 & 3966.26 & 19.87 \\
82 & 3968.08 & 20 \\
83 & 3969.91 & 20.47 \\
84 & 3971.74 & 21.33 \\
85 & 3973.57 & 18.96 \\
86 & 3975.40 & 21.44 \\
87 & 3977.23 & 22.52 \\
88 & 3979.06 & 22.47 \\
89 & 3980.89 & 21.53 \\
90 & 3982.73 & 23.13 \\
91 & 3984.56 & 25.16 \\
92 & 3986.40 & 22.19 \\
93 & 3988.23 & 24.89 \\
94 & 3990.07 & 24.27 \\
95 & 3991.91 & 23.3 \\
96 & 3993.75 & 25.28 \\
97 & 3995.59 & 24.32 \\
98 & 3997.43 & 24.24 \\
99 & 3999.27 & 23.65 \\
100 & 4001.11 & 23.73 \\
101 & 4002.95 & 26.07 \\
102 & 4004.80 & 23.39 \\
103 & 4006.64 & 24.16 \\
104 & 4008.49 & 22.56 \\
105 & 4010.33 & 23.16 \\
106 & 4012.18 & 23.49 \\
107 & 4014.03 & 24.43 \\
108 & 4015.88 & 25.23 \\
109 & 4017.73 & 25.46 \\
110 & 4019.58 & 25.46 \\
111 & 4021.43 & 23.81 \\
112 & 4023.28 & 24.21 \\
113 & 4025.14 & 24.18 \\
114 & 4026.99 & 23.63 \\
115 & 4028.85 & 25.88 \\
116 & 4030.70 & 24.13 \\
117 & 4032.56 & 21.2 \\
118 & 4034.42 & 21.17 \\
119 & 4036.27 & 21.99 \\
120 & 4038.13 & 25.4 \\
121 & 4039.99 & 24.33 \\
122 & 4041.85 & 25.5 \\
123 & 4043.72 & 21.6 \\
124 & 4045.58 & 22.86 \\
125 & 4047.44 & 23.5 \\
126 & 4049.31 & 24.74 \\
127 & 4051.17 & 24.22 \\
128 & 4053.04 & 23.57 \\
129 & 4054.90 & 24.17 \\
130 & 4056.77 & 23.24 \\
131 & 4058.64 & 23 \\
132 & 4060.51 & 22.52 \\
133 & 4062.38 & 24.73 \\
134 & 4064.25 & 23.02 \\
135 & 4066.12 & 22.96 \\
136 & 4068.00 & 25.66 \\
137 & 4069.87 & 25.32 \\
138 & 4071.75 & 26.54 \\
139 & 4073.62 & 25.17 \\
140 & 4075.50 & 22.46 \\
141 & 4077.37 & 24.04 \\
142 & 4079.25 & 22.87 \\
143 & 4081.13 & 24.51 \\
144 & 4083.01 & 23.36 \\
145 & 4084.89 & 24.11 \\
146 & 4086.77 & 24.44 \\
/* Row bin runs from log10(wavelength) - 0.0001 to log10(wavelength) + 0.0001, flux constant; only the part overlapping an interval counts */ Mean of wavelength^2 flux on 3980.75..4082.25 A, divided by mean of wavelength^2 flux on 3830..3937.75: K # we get 1.2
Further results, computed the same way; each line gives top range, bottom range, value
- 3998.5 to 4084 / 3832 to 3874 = 1.16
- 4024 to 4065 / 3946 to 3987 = 1.14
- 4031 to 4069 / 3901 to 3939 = 1.20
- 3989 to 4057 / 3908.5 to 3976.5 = 1.19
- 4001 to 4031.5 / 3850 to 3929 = 1.13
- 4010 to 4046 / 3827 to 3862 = 1.27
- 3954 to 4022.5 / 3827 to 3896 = 1.09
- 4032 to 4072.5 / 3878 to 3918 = 1.14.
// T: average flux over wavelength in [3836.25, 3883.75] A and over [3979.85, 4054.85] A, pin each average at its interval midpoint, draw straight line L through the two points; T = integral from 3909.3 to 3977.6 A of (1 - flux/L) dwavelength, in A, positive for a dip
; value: 7.6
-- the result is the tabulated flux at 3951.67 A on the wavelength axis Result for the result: 22.13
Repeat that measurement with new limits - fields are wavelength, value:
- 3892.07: 23.11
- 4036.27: 21.99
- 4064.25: 23.02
